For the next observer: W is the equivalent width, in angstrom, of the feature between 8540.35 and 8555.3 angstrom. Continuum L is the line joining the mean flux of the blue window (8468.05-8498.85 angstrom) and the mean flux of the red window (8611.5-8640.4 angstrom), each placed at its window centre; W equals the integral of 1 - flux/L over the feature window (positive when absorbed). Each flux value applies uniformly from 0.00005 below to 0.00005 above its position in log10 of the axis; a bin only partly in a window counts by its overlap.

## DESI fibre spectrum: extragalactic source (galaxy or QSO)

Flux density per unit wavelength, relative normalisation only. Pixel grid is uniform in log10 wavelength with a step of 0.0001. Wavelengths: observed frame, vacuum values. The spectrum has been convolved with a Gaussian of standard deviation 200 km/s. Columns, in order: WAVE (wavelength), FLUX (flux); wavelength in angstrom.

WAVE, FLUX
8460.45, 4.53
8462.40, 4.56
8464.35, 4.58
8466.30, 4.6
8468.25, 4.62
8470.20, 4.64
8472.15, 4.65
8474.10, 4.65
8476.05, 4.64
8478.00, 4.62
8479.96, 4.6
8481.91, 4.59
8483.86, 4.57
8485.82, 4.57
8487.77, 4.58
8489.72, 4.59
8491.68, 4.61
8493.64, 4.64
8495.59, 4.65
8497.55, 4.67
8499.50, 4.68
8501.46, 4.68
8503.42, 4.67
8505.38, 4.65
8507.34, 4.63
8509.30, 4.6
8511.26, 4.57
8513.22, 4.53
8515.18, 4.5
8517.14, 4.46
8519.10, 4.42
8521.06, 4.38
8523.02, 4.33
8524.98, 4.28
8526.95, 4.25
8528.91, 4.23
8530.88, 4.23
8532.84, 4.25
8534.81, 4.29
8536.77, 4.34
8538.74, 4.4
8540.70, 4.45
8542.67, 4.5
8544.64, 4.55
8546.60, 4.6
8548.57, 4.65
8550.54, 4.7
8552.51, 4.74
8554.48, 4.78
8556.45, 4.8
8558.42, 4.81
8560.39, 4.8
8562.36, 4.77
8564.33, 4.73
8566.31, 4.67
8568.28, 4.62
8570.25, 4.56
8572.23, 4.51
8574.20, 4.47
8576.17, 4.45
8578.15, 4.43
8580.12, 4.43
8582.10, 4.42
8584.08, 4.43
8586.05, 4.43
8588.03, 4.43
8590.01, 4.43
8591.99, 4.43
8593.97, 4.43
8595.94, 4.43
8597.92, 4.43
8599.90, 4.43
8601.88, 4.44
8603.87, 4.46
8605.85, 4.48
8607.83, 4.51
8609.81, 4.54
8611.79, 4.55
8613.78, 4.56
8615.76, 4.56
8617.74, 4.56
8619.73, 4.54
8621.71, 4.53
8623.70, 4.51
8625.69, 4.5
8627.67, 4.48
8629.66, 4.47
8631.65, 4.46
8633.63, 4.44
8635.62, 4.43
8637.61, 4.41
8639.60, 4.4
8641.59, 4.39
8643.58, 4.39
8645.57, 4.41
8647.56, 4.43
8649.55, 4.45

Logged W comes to -0.2 angstrom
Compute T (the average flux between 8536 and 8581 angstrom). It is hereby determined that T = 4.6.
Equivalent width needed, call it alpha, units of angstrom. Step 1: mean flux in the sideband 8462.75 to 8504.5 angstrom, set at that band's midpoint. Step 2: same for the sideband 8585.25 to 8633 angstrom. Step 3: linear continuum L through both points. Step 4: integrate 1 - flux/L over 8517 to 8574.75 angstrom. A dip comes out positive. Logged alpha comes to 0.4 angstrom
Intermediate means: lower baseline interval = 4.62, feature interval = 4.52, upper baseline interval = 4.48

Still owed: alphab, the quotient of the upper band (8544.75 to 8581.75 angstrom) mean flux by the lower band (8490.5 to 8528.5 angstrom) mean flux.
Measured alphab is 1.0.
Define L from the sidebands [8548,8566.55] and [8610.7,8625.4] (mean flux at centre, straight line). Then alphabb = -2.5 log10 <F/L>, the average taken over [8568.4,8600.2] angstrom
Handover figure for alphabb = 0.05 mag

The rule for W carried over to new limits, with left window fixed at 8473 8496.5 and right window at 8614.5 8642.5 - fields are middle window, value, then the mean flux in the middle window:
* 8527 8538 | 0.7 angstrom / 4.27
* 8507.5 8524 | 0.4 angstrom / 4.48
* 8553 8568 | -0.7 angstrom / 4.76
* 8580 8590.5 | 0.2 angstrom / 4.43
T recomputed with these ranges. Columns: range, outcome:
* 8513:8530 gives 4.37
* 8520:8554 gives 4.43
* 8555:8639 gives 4.52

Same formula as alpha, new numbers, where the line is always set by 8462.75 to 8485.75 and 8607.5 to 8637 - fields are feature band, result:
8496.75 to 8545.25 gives 1.25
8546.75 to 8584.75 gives -0.61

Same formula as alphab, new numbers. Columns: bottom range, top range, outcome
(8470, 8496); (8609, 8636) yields 0.98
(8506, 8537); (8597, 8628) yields 1.02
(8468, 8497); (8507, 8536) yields 0.95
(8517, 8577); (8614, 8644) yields 0.99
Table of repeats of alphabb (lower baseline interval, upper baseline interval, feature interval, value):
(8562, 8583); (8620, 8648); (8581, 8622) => 0.01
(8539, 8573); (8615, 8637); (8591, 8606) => 0.03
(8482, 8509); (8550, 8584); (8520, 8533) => 0.08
